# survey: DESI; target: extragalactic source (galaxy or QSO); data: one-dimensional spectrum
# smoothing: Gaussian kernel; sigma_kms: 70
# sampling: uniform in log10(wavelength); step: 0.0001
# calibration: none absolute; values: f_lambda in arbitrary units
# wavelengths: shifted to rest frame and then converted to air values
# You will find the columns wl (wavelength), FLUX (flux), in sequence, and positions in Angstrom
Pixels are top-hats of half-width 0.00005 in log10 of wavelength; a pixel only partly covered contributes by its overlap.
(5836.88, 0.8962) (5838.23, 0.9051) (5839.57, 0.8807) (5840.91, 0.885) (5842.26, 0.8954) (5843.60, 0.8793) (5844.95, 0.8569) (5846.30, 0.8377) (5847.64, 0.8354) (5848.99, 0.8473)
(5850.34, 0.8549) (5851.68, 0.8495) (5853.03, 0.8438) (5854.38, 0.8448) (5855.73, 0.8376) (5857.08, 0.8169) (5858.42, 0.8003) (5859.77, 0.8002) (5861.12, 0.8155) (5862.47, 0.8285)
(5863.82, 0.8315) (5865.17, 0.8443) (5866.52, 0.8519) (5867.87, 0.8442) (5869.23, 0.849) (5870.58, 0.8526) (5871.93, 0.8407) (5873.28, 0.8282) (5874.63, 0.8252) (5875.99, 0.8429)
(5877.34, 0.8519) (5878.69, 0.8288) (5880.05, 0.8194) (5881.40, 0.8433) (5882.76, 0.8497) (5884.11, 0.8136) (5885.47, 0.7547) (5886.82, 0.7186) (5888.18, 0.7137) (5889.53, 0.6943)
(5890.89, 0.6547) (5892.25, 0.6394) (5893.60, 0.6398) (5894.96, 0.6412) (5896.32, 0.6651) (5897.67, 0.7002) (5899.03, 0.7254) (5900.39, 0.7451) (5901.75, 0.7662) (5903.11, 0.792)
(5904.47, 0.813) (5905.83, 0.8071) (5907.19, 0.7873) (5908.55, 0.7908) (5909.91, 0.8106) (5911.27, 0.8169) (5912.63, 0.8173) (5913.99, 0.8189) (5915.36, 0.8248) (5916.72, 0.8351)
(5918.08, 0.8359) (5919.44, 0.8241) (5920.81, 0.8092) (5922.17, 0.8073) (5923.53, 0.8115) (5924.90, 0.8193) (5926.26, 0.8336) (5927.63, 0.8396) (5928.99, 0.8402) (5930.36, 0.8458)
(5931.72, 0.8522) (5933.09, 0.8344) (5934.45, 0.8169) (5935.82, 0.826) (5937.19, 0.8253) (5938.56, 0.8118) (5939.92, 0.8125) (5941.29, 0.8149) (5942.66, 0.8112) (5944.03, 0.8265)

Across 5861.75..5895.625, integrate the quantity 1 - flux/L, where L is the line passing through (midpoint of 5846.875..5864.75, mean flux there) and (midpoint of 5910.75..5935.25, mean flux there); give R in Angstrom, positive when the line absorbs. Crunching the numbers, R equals 1.7 Angstrom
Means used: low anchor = 0.832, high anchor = 0.827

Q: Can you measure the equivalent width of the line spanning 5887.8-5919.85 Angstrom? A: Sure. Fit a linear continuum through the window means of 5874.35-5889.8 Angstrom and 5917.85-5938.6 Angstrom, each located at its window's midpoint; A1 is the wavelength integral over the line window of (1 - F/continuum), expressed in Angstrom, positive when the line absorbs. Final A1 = 2.20 Angstrom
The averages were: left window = 0.798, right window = 0.827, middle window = 0.757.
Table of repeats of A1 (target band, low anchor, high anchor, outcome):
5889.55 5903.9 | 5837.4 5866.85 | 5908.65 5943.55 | 2.3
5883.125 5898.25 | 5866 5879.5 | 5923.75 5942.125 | 2.5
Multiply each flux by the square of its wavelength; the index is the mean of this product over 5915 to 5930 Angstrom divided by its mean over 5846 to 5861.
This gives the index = 1.02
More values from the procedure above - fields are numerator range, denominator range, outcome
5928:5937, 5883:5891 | 1.15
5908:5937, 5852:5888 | 1.02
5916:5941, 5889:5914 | 1.12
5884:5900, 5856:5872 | 0.84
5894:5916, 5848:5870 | 0.93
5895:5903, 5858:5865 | 0.89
